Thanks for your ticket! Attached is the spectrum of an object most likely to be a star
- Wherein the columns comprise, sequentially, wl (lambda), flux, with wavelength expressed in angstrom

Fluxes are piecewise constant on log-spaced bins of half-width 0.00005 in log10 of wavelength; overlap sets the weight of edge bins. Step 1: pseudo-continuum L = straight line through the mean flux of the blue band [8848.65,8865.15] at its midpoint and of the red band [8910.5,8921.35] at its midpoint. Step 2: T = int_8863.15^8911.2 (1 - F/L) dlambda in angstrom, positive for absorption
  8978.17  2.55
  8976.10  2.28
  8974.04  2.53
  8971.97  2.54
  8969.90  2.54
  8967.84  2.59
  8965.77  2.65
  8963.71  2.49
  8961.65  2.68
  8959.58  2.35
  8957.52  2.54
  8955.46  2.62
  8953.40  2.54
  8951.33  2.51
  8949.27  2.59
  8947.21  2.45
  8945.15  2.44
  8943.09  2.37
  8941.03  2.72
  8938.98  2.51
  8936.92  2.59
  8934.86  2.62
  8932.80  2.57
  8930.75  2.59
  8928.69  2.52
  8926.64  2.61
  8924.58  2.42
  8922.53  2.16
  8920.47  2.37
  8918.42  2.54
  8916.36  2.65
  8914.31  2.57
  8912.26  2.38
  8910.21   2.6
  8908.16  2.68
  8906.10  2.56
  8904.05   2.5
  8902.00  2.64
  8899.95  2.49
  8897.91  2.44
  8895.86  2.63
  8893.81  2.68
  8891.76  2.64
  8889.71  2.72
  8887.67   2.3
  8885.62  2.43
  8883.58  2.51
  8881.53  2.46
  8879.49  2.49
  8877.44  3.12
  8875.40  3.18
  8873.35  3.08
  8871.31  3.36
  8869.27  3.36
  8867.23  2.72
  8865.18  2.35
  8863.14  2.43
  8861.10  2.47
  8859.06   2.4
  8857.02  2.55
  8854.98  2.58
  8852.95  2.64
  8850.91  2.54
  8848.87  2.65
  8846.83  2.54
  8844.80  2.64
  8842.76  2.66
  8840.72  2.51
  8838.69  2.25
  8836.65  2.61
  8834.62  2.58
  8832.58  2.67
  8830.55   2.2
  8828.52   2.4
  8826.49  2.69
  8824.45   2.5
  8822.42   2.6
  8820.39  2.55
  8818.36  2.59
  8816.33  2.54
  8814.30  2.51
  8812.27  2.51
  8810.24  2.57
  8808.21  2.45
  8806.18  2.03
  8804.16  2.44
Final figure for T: -3.3 angstrom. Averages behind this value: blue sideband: 2.52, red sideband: 2.51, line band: 2.69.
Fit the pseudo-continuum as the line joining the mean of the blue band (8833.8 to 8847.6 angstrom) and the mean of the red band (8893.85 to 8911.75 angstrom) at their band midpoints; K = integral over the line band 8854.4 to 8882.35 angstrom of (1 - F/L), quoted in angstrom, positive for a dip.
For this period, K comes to -2.2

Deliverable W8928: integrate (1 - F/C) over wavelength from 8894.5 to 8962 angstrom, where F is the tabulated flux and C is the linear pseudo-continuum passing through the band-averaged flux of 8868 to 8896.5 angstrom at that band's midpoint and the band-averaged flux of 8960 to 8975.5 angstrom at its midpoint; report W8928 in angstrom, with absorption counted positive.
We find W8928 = 3.4 angstrom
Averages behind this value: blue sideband 2.78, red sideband 2.56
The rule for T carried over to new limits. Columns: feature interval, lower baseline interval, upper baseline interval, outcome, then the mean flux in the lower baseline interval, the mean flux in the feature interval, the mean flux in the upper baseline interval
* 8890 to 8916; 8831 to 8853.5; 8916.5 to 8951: -0.5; 2.56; 2.57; 2.51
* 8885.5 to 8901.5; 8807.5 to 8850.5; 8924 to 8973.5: -0.1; 2.53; 2.55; 2.54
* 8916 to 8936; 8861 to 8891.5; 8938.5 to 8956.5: 0.7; 2.74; 2.5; 2.53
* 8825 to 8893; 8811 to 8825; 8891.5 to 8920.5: -2.0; 2.55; 2.63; 2.56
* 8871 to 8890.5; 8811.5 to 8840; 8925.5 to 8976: -1.7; 2.51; 2.74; 2.54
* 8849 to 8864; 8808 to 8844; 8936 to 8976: 0.0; 2.52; 2.53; 2.53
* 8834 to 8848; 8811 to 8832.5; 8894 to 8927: -0.1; 2.52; 2.54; 2.52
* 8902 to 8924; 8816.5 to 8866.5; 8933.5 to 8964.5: 0.2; 2.53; 2.51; 2.54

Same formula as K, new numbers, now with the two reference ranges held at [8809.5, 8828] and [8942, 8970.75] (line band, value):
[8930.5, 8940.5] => -0.2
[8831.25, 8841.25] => 0.2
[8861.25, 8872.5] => -1.2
